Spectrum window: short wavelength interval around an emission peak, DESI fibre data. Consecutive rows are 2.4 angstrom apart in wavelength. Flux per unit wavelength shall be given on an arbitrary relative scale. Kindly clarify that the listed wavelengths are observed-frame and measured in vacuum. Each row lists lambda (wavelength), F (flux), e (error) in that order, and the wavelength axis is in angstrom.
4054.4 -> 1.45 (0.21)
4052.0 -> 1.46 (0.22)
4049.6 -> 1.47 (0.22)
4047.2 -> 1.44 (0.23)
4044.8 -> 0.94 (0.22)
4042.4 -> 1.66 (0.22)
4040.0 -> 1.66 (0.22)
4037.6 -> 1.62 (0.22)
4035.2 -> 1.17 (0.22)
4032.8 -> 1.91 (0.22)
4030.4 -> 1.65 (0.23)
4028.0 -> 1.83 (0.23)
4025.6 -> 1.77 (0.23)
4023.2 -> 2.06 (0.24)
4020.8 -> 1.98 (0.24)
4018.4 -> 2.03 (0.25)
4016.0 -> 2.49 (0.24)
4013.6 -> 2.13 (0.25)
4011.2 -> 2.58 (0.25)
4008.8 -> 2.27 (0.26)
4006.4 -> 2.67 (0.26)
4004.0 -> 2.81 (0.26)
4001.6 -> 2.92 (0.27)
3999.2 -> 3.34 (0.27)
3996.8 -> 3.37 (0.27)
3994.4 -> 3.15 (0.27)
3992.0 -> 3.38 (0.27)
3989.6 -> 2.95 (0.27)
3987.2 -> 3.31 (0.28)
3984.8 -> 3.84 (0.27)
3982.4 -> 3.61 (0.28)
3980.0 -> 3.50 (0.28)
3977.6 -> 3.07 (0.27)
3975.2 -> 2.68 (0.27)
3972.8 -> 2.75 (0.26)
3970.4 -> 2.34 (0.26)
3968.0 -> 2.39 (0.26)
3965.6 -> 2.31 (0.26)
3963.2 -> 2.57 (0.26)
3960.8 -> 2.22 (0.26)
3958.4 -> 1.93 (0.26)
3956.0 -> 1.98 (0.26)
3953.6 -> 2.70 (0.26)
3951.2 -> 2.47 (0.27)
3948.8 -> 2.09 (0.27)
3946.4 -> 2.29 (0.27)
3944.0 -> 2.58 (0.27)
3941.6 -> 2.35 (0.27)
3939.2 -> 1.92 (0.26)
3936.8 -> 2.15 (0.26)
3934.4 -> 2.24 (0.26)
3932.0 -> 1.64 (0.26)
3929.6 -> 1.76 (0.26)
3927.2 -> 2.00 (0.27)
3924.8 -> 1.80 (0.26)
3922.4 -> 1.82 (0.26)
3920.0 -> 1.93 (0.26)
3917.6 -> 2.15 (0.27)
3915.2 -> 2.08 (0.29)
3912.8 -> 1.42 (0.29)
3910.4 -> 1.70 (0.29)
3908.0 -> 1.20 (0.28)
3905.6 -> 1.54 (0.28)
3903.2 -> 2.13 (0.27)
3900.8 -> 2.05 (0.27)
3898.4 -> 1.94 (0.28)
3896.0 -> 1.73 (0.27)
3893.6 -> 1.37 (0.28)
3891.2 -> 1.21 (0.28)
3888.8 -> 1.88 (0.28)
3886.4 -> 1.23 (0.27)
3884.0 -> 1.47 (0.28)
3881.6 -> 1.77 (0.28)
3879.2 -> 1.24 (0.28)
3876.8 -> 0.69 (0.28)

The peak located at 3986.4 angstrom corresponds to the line C IV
